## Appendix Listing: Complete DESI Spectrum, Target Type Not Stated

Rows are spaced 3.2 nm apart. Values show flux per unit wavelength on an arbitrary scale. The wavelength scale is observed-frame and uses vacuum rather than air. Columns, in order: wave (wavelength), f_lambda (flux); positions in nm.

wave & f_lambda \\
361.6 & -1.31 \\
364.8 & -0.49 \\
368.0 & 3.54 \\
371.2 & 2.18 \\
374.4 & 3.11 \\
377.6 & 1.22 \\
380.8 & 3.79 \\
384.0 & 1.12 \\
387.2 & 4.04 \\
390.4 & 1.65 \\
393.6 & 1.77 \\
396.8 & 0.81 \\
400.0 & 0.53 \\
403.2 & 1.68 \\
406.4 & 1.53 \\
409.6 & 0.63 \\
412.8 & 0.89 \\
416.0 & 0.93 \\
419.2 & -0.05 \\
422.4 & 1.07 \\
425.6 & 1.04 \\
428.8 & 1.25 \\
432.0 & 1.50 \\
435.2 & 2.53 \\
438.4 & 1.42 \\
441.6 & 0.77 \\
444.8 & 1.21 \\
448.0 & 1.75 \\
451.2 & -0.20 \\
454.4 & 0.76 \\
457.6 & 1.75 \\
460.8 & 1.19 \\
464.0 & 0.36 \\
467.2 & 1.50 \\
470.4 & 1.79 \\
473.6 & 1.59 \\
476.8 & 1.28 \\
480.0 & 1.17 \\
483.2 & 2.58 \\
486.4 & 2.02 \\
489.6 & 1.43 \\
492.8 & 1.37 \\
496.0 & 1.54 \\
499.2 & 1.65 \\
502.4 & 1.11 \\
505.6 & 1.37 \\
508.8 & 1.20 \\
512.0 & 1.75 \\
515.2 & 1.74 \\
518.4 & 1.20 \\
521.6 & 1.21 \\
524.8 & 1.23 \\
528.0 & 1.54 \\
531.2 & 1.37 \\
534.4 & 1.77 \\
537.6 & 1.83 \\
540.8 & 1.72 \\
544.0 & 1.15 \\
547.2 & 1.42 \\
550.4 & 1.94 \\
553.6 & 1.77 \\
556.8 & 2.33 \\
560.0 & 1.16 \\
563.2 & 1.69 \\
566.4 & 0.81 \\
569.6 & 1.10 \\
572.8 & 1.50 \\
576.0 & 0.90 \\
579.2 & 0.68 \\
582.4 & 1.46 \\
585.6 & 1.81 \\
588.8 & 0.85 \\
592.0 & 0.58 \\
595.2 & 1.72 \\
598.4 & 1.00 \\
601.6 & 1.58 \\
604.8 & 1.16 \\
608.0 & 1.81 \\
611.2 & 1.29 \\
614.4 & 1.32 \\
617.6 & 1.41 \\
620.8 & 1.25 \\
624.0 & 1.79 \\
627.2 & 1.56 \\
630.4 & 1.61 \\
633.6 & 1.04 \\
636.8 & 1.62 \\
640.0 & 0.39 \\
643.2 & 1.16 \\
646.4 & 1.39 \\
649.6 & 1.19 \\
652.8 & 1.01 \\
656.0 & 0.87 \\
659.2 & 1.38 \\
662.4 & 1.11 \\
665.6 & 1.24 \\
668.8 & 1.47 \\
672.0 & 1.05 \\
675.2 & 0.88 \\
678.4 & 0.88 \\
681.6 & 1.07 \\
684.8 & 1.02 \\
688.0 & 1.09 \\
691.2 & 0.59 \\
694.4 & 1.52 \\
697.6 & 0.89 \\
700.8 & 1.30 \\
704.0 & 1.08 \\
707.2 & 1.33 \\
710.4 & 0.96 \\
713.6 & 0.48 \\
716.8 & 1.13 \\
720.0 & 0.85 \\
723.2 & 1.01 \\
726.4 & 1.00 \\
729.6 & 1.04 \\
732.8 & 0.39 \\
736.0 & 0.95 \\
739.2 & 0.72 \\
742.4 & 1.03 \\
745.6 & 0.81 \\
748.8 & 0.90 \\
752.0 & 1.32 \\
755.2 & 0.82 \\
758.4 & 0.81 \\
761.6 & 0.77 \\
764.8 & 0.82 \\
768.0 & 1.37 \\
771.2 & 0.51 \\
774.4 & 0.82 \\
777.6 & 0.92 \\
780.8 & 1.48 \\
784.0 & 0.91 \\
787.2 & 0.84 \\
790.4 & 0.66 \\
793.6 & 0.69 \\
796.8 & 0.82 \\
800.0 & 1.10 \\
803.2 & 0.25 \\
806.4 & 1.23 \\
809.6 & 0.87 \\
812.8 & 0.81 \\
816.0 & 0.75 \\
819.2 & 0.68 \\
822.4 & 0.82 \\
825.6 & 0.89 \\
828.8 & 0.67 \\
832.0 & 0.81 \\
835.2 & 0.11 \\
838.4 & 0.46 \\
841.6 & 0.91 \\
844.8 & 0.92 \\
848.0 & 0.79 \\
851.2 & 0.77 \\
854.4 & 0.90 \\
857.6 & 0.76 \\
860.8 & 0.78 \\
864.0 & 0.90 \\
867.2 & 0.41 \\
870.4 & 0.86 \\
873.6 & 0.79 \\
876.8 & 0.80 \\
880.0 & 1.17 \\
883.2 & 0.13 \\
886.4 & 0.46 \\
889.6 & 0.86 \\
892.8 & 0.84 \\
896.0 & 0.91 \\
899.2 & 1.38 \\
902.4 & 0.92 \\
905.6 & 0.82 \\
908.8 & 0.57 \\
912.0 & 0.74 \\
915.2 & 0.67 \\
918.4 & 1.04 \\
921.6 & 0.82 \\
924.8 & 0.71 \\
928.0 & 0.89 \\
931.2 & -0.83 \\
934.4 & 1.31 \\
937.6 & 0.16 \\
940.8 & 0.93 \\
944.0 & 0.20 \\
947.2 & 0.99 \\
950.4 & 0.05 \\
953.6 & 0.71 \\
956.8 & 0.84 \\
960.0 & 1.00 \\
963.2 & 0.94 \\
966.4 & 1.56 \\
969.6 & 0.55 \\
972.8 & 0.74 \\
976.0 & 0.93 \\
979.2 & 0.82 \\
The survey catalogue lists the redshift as 0.17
